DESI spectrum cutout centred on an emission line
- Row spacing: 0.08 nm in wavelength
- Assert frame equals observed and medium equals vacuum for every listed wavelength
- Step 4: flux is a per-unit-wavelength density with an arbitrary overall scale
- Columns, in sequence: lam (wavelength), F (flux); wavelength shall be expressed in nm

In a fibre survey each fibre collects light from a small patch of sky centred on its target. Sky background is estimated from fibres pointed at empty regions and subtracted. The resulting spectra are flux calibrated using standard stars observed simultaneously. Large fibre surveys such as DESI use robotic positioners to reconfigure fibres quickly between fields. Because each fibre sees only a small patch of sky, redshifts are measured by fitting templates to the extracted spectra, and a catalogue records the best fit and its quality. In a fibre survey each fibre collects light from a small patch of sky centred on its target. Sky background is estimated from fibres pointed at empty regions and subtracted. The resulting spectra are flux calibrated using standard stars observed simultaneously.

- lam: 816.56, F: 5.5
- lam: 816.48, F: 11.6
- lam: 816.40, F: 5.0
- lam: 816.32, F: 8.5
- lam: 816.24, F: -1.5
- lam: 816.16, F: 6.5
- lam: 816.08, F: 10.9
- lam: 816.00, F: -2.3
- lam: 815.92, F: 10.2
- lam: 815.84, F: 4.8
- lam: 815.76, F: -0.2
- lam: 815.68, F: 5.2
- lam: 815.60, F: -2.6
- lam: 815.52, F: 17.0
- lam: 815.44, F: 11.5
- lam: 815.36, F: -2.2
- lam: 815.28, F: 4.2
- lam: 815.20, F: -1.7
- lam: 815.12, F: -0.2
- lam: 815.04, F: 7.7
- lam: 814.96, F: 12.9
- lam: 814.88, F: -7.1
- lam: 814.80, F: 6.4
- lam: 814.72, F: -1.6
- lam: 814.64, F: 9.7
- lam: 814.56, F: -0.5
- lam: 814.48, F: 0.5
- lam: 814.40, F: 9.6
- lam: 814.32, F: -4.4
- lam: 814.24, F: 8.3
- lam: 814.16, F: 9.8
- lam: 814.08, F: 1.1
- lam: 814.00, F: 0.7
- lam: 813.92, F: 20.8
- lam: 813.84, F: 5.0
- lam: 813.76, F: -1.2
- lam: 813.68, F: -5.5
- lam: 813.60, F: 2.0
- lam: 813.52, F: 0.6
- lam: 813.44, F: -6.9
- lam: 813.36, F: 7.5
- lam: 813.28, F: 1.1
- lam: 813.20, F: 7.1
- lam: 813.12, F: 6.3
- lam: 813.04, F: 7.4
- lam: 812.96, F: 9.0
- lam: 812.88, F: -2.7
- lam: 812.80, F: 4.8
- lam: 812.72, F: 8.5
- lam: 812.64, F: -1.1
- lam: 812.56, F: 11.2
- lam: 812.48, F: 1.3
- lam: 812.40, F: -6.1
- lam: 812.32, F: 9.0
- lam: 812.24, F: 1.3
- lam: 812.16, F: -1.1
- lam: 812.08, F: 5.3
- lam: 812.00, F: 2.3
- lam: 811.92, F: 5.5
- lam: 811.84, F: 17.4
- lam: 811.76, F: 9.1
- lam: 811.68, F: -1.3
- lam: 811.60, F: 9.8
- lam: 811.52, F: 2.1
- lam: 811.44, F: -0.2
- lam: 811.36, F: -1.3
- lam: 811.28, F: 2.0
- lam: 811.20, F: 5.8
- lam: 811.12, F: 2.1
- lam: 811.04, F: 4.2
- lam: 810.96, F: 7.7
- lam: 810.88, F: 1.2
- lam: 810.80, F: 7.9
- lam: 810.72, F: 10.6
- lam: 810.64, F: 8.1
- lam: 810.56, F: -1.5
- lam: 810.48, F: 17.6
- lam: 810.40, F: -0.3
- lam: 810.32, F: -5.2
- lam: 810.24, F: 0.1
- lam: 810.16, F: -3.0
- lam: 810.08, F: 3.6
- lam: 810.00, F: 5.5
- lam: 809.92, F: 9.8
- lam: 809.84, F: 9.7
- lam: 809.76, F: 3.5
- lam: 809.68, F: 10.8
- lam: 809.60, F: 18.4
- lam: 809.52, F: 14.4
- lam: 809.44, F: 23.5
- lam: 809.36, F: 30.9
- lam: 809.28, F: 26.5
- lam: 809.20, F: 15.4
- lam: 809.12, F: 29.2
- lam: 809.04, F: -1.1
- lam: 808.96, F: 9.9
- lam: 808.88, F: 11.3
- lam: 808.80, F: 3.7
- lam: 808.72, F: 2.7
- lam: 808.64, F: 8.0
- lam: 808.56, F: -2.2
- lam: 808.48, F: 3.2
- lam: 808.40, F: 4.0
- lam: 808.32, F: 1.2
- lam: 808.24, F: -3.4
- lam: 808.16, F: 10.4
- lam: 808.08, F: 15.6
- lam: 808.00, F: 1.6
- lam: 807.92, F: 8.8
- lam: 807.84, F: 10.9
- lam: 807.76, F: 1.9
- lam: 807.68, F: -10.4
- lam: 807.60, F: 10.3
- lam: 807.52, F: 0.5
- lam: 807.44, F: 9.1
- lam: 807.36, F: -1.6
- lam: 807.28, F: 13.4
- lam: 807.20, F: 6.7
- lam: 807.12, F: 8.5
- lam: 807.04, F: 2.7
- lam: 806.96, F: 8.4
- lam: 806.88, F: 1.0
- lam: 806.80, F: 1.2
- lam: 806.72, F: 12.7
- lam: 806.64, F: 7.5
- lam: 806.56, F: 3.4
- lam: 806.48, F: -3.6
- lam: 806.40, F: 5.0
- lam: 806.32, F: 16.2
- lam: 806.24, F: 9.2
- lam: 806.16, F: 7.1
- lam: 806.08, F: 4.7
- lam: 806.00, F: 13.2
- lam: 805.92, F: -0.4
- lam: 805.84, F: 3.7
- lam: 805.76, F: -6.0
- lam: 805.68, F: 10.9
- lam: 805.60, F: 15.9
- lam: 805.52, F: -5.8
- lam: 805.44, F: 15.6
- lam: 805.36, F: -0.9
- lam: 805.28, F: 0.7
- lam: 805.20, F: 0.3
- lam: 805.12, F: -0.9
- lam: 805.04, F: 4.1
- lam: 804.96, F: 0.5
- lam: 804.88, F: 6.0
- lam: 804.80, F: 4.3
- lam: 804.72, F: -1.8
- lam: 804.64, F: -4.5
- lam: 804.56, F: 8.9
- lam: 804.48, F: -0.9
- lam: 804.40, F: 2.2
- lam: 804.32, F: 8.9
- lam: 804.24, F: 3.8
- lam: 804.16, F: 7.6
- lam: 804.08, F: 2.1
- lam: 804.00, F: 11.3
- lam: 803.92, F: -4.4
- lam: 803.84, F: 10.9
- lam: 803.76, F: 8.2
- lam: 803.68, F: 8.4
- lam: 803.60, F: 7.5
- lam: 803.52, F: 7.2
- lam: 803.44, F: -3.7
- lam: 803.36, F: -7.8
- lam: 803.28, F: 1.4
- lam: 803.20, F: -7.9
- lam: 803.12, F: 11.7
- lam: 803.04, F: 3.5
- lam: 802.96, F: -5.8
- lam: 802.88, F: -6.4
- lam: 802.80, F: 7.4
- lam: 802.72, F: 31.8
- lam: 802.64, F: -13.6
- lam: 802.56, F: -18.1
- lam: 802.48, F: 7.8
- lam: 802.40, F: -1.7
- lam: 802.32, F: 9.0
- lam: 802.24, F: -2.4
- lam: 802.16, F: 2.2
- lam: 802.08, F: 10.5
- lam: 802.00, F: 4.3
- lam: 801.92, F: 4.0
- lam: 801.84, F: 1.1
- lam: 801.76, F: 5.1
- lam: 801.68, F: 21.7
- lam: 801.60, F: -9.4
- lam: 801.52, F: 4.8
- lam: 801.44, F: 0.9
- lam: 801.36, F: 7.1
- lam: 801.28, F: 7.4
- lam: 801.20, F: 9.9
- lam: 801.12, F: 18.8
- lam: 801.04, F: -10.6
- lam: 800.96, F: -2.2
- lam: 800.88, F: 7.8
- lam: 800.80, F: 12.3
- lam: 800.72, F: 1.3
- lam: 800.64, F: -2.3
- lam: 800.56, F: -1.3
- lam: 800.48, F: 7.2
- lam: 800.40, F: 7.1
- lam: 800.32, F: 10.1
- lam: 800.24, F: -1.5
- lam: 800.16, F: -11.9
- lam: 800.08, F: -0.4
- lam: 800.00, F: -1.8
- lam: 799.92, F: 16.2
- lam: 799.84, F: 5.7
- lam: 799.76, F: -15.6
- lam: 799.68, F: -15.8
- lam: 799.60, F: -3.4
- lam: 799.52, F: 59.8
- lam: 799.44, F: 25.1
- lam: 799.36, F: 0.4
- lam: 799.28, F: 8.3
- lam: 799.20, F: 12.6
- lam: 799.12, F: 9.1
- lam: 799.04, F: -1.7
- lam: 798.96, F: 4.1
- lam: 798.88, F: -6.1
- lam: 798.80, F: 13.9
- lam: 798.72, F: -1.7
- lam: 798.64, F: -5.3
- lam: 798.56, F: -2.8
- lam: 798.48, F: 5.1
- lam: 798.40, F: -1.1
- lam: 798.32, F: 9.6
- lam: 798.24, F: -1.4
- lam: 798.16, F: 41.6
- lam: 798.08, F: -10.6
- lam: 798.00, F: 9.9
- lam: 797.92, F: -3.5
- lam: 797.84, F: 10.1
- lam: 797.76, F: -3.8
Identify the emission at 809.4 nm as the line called H-gamma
